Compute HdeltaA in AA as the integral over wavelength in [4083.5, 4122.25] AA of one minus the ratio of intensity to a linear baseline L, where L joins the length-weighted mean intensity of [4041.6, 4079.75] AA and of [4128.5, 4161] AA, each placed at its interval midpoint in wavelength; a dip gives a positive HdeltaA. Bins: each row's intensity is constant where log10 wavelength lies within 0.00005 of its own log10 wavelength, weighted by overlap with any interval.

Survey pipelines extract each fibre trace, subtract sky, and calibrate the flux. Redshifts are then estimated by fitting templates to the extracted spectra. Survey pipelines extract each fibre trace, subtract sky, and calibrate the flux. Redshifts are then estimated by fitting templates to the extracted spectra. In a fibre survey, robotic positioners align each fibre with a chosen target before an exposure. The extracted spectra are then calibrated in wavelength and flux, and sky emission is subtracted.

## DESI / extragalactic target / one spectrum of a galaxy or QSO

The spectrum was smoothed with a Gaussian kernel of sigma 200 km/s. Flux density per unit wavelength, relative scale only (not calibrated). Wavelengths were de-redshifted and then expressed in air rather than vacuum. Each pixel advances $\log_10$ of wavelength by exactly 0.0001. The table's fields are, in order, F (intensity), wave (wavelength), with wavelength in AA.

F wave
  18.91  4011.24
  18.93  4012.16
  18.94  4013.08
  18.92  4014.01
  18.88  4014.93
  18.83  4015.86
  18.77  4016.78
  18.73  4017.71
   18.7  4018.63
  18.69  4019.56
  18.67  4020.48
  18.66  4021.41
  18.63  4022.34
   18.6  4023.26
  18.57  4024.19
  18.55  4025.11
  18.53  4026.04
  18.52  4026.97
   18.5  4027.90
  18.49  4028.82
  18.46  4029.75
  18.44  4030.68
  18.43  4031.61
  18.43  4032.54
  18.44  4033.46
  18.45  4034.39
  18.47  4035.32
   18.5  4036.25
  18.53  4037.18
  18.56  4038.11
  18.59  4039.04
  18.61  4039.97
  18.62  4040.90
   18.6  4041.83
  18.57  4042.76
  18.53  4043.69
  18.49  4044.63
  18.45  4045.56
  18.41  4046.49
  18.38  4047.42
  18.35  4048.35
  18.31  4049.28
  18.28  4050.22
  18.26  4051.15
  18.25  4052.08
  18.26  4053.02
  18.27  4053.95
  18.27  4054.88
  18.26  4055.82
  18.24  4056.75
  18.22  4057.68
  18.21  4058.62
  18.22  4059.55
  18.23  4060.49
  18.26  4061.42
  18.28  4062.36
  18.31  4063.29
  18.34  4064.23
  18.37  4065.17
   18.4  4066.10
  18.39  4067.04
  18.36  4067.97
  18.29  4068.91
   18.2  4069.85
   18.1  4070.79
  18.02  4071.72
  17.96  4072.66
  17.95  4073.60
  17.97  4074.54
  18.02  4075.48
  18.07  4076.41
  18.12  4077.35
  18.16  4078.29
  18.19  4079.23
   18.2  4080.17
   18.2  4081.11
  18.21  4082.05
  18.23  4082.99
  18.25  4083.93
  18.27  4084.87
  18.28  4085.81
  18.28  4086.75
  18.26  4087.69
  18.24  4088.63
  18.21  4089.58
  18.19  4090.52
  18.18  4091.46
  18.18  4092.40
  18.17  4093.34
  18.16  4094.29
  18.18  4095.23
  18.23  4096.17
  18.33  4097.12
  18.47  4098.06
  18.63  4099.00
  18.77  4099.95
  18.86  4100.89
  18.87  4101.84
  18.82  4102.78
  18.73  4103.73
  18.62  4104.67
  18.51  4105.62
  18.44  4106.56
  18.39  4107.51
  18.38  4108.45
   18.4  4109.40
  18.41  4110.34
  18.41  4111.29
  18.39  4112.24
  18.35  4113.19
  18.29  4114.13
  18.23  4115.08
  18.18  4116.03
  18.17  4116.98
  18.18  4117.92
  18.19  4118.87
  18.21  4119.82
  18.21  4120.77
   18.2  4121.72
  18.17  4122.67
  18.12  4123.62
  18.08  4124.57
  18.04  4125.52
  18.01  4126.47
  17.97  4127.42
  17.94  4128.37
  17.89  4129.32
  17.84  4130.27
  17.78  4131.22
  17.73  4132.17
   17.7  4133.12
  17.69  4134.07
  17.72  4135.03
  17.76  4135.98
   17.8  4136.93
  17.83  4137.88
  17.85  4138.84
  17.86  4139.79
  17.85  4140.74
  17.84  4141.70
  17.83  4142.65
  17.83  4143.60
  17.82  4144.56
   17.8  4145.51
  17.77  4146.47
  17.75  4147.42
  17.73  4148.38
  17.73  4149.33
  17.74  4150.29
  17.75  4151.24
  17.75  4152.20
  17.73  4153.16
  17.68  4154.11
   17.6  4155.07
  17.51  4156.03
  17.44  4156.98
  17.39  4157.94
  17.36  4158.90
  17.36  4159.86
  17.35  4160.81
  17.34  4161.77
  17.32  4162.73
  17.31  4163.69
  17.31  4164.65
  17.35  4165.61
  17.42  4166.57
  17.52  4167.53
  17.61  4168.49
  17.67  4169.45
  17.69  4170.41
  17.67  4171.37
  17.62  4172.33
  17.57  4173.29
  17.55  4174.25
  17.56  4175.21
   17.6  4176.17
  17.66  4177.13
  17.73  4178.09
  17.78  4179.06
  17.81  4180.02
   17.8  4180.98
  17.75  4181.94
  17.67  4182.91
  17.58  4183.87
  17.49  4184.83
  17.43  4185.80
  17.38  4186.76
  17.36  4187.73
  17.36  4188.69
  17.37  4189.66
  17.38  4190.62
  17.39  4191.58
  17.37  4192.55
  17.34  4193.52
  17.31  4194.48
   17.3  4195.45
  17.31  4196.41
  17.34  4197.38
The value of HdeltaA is -0.8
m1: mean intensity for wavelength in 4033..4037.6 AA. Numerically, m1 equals 18.5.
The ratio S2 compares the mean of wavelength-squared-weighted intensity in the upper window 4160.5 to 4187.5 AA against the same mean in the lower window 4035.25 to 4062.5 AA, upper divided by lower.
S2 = 1.0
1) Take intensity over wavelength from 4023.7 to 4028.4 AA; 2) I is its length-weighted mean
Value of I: 18.5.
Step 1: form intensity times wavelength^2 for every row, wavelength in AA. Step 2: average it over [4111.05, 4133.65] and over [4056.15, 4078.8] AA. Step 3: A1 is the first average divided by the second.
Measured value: 1.0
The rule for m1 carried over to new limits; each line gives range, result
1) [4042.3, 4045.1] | 18.5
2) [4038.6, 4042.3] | 18.6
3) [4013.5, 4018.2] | 18.8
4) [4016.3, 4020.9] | 18.7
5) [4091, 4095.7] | 18.2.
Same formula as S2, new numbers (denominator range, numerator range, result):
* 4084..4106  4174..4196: 0.99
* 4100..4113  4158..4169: 0.96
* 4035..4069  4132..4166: 1.01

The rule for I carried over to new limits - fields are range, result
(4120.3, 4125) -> 18.1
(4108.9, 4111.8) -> 18.4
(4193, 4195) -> 17.3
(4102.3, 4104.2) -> 18.8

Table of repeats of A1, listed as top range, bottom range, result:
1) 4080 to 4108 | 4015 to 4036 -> 1.02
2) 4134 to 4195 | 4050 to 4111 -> 1.00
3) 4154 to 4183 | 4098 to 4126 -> 0.98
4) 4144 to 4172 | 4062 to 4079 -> 1.01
